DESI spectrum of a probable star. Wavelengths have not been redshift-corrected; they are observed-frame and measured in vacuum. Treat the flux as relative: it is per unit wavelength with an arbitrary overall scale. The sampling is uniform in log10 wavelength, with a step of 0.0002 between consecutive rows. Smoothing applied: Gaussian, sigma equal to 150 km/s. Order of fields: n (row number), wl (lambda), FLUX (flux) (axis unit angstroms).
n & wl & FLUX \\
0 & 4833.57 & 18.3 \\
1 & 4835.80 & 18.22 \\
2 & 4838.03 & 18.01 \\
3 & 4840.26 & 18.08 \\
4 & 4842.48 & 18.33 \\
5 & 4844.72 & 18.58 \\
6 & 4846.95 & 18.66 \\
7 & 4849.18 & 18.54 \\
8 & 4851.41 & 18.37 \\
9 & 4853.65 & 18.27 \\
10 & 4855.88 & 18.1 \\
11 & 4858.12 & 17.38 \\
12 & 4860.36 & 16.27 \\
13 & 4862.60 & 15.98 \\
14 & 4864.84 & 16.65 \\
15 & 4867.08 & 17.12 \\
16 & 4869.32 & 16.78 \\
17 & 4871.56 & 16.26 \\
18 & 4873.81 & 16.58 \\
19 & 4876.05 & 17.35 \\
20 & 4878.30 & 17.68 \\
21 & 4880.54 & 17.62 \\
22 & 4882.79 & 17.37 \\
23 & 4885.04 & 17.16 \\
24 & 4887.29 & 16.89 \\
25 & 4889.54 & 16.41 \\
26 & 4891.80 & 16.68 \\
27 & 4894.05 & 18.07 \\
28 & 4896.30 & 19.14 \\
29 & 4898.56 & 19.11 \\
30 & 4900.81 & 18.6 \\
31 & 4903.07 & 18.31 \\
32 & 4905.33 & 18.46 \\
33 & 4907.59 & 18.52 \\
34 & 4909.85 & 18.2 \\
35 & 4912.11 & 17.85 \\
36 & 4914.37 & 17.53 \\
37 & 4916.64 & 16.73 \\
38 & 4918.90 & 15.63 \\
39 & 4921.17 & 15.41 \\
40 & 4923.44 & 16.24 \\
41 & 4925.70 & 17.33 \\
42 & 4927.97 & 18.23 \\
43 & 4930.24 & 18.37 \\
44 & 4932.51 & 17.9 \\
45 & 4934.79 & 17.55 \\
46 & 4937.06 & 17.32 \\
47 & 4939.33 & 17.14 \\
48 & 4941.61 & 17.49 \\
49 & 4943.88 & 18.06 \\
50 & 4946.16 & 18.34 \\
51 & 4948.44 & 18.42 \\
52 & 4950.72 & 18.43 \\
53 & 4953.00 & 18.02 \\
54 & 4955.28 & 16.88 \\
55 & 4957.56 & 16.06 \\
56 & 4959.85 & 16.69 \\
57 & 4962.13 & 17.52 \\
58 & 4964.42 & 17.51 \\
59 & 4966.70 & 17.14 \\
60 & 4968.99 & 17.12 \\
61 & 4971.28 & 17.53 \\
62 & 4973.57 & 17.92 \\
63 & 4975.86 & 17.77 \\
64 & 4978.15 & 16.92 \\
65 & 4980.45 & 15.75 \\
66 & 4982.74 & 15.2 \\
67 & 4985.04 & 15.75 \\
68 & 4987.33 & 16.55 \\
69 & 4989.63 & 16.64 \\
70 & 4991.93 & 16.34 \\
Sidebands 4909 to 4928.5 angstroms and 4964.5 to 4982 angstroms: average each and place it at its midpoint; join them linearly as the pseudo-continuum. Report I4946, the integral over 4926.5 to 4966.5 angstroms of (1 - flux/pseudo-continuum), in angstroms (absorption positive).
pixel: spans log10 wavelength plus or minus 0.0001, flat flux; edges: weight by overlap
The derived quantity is -1.3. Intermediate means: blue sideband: 17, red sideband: 17.1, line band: 17.6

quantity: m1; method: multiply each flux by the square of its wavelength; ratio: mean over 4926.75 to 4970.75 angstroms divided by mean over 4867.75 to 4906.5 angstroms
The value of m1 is 1.03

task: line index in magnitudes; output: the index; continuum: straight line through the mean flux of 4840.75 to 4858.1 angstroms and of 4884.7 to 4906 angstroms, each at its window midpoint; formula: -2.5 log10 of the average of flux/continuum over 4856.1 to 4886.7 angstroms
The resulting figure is 0.07 mag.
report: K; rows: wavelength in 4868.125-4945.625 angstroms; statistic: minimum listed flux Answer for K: 15.41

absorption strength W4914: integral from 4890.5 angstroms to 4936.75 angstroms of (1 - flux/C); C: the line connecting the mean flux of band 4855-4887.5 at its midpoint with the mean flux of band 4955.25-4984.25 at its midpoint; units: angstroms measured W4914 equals -1.95 angstroms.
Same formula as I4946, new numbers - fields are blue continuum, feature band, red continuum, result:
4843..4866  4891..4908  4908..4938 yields -0.9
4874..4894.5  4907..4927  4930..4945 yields 0.5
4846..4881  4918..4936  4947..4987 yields 0.1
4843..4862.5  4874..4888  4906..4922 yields 0.2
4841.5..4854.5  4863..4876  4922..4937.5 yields 1.1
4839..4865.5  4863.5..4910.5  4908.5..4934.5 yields -0.1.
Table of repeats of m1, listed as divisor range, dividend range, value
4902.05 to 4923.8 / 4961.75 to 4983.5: 1.01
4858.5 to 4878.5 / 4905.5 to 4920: 1.06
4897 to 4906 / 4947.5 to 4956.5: 0.98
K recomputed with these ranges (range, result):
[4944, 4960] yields 16.06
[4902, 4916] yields 17.53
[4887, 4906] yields 16.41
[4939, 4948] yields 17.14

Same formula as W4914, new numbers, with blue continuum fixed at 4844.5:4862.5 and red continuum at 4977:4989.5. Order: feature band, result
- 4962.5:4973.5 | -0.7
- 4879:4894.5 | 0.2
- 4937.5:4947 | -0.6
